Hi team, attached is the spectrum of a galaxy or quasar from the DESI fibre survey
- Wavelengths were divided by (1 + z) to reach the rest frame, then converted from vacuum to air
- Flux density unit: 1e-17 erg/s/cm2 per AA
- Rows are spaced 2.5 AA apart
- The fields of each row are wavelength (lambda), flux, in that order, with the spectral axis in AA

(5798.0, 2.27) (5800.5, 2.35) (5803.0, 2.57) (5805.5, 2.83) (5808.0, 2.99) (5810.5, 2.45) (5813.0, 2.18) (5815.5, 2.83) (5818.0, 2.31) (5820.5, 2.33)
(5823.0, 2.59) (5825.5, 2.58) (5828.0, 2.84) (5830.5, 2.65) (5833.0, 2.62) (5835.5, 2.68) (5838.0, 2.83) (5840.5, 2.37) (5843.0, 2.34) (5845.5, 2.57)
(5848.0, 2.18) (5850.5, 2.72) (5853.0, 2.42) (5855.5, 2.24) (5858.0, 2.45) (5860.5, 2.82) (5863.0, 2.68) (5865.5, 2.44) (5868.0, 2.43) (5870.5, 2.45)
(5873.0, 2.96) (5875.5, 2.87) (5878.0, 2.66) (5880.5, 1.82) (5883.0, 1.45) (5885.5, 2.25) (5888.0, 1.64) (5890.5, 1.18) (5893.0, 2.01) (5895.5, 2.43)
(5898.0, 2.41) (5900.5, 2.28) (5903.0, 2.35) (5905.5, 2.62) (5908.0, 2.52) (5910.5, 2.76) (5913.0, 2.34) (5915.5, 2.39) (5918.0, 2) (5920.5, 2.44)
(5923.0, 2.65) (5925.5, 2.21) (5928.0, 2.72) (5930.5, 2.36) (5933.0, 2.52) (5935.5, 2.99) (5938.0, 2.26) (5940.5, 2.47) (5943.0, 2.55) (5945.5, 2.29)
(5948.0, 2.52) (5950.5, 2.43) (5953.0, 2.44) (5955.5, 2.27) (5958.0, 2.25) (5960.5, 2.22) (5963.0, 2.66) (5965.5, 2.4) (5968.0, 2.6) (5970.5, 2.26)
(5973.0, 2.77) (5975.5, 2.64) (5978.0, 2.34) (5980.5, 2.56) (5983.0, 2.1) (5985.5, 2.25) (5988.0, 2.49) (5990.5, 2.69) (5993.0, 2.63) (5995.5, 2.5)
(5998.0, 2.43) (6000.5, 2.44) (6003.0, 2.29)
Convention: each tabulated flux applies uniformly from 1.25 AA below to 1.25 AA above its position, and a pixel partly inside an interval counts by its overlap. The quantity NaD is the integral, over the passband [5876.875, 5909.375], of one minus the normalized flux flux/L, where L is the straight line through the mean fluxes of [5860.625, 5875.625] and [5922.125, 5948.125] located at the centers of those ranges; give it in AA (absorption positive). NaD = 5.8 AA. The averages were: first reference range 2.63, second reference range 2.5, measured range 2.12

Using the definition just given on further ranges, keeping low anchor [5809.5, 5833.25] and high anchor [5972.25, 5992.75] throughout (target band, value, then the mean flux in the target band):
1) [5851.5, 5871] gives 0.2 AA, 2.5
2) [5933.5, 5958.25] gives 0.4 AA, 2.46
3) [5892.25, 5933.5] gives 1.5 AA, 2.42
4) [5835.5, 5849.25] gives 0.3 AA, 2.48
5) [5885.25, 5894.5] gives 2.9 AA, 1.74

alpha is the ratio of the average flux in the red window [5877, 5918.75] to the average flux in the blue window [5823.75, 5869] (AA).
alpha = 0.9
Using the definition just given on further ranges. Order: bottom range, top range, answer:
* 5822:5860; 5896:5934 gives 0.96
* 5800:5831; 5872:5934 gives 0.90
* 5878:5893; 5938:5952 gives 1.37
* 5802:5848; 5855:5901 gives 0.89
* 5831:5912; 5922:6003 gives 1.03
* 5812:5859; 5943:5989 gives 0.96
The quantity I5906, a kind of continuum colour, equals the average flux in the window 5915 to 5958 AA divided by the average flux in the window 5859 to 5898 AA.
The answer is 1.07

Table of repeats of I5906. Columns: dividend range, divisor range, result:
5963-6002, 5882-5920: 1.13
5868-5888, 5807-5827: 0.91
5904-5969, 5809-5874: 0.97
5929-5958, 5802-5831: 0.95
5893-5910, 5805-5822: 0.95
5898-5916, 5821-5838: 0.93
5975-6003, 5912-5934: 1.02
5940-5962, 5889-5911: 1.05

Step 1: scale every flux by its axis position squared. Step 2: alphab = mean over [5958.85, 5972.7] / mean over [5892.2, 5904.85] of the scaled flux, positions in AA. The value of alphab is 1.08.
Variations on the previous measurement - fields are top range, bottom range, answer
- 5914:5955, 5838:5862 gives 1.02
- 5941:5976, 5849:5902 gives 1.09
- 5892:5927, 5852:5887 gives 1.00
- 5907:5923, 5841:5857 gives 1.03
